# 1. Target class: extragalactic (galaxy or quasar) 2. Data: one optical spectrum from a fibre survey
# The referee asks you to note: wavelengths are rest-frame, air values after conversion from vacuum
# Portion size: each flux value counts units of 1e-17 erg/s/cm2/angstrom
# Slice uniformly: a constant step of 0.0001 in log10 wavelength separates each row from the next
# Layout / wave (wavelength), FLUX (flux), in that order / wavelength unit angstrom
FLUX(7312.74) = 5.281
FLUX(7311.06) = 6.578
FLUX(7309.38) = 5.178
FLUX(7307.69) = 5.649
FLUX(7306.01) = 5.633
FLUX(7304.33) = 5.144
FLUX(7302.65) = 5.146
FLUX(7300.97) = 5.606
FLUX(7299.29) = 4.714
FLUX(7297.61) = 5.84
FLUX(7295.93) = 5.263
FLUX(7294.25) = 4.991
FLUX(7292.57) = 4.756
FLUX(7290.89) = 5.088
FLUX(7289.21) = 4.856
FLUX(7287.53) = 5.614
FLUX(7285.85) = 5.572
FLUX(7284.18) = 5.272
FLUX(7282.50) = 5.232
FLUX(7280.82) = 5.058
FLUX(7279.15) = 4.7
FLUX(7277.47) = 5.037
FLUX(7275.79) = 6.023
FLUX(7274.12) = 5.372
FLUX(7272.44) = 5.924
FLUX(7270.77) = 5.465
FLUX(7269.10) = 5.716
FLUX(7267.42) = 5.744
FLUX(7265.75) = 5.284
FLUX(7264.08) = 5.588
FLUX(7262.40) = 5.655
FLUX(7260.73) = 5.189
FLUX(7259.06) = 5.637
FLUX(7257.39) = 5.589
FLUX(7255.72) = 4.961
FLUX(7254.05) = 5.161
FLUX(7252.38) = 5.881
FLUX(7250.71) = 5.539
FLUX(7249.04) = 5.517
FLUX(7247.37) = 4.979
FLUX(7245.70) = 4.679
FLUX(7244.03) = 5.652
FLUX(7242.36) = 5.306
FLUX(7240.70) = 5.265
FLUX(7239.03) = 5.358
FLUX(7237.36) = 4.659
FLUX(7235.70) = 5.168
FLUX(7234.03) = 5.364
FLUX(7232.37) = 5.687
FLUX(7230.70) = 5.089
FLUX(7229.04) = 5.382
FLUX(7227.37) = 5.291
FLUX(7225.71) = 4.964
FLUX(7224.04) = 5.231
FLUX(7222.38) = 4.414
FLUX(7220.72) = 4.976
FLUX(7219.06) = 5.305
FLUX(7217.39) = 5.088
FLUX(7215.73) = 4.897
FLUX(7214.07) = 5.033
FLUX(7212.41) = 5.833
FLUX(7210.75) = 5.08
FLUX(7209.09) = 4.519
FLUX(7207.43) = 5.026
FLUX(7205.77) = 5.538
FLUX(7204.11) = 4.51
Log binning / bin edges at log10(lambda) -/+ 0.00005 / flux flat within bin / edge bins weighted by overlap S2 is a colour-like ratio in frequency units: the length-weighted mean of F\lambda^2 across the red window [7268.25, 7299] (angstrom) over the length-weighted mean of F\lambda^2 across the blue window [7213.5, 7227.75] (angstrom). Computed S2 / 1.08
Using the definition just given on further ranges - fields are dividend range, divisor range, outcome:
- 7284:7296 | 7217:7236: 1.02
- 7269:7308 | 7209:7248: 1.05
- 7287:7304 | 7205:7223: 1.04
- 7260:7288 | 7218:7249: 1.06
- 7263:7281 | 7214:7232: 1.09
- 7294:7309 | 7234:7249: 1.05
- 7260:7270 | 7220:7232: 1.10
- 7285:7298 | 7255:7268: 0.97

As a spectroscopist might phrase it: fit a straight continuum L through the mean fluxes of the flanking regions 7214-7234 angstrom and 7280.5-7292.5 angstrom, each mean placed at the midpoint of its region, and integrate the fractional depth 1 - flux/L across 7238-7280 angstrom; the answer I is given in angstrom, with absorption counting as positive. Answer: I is -1.9 angstrom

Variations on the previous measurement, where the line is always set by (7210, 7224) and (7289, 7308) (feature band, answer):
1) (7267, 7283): -0.7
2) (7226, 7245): -0.6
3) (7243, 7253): -0.4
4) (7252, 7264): -0.6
